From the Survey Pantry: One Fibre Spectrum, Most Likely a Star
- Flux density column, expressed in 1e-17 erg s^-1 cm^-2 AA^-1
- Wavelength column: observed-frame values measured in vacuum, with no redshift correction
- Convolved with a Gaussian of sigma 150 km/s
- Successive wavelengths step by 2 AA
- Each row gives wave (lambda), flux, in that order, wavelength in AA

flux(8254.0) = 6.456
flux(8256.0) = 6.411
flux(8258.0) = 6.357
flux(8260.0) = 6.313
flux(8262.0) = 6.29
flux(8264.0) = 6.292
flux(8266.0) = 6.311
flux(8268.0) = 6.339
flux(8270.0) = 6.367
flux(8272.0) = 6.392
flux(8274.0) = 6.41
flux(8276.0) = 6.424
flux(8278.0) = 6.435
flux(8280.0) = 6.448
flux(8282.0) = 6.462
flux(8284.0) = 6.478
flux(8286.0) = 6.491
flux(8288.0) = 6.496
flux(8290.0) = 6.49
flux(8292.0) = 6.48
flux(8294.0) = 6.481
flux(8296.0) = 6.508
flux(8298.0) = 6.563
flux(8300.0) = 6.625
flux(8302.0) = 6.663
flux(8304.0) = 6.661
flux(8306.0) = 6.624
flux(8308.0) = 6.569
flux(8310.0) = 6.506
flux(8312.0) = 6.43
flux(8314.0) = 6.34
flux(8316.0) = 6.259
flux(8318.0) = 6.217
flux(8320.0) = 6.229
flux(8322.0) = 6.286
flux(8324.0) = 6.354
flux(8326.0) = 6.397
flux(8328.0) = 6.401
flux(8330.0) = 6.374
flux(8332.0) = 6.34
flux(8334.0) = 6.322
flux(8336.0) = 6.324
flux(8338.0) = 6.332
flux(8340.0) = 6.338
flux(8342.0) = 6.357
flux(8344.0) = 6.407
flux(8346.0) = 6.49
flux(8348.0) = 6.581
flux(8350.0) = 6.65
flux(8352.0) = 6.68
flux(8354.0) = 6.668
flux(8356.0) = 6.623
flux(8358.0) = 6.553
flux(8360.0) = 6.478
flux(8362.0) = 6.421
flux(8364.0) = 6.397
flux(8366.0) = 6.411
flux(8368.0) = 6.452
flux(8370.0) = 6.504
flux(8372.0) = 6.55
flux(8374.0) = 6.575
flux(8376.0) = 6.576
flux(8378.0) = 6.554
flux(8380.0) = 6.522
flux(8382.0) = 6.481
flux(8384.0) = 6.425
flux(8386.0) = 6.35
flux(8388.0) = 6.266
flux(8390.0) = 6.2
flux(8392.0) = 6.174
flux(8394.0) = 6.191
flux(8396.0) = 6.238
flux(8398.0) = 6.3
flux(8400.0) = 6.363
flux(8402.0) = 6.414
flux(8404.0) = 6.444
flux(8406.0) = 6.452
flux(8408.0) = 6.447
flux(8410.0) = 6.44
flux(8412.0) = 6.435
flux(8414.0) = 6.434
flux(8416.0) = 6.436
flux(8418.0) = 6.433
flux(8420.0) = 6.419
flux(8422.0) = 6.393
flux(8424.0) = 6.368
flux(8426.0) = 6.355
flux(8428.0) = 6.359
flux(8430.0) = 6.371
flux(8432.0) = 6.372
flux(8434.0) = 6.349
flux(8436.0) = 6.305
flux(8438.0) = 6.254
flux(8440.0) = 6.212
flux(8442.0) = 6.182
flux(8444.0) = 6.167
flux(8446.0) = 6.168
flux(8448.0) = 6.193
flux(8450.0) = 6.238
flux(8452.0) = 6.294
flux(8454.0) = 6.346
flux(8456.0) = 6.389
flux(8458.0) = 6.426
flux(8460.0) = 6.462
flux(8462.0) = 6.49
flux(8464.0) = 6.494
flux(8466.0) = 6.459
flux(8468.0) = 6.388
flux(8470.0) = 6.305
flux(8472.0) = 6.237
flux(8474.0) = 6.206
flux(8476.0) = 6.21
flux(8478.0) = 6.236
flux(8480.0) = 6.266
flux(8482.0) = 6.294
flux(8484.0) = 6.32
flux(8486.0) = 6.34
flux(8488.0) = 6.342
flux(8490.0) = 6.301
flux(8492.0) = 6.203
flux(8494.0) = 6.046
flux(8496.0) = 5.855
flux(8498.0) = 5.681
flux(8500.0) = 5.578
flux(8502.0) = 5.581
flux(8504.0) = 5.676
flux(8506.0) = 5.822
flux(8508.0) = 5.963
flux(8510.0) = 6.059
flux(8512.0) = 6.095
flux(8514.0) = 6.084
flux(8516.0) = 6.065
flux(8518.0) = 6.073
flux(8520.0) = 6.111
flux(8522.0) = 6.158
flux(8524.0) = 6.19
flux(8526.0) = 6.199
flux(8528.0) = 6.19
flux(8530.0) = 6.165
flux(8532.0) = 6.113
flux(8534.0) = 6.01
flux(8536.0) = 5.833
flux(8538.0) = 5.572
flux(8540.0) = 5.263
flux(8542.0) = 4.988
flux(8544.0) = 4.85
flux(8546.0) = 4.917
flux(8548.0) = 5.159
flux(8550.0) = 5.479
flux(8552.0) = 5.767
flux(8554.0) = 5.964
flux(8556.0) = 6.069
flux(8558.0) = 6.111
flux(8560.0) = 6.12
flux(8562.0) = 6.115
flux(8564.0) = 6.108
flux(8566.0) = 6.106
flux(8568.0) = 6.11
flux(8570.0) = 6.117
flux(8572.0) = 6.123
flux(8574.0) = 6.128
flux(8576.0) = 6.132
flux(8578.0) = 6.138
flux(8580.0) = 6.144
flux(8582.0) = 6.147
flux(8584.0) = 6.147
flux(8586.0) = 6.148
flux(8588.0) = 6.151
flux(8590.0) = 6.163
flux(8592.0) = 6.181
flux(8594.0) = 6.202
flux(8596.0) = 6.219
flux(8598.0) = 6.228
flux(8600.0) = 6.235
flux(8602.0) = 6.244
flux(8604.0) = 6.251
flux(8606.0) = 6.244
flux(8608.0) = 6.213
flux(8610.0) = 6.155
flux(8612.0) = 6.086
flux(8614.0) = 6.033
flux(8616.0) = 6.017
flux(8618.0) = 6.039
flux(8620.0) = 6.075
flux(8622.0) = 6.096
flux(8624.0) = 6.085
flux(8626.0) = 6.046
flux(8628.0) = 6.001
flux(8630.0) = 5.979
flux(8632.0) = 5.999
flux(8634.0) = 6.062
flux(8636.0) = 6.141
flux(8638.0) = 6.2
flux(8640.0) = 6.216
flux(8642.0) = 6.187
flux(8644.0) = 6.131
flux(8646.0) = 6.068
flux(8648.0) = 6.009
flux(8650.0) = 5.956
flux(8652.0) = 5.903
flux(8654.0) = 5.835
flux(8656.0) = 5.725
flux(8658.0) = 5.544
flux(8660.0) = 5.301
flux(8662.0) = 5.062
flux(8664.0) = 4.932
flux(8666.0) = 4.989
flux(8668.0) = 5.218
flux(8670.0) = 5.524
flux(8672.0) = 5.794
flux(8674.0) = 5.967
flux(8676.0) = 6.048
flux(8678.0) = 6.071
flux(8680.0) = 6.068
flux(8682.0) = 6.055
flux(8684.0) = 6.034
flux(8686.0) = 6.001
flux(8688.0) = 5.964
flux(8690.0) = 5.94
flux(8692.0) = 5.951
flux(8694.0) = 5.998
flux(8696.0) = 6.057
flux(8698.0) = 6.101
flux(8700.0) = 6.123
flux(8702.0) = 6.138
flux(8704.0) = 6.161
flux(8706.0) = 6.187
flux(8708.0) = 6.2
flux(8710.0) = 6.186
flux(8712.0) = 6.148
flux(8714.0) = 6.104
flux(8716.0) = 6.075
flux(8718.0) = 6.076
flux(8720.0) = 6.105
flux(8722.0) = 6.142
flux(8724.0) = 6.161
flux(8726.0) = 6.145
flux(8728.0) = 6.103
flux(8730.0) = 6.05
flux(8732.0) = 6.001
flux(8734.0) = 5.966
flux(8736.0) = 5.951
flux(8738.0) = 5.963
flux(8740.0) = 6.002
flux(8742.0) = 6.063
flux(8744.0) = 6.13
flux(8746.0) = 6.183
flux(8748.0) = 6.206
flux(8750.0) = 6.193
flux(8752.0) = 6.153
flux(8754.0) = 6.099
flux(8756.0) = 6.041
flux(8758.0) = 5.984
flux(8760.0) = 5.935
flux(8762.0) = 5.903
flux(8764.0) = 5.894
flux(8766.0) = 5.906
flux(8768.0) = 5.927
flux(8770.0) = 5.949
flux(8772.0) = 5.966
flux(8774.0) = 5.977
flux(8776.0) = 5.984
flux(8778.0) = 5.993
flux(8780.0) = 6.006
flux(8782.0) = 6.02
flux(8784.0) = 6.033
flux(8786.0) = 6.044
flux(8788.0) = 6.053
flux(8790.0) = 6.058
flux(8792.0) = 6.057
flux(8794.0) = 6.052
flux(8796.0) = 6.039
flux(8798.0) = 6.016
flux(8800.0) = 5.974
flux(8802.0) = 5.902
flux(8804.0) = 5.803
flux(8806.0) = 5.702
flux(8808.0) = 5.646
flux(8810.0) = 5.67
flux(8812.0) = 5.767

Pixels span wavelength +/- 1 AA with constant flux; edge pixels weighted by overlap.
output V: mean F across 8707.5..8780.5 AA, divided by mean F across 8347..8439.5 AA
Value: 0.94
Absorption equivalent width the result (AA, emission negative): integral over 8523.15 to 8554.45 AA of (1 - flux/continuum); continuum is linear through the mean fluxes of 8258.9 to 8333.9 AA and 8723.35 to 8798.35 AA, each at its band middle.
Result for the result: 2.82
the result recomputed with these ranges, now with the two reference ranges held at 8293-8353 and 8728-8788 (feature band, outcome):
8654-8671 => 2.2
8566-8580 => 0.2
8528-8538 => 0.4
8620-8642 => 0.2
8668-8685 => 0.5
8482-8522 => 1.6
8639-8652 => 0.1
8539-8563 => 2.5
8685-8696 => 0.2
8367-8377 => -0.2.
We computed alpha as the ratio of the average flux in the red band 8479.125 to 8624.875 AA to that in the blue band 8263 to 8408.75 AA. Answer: 0.93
